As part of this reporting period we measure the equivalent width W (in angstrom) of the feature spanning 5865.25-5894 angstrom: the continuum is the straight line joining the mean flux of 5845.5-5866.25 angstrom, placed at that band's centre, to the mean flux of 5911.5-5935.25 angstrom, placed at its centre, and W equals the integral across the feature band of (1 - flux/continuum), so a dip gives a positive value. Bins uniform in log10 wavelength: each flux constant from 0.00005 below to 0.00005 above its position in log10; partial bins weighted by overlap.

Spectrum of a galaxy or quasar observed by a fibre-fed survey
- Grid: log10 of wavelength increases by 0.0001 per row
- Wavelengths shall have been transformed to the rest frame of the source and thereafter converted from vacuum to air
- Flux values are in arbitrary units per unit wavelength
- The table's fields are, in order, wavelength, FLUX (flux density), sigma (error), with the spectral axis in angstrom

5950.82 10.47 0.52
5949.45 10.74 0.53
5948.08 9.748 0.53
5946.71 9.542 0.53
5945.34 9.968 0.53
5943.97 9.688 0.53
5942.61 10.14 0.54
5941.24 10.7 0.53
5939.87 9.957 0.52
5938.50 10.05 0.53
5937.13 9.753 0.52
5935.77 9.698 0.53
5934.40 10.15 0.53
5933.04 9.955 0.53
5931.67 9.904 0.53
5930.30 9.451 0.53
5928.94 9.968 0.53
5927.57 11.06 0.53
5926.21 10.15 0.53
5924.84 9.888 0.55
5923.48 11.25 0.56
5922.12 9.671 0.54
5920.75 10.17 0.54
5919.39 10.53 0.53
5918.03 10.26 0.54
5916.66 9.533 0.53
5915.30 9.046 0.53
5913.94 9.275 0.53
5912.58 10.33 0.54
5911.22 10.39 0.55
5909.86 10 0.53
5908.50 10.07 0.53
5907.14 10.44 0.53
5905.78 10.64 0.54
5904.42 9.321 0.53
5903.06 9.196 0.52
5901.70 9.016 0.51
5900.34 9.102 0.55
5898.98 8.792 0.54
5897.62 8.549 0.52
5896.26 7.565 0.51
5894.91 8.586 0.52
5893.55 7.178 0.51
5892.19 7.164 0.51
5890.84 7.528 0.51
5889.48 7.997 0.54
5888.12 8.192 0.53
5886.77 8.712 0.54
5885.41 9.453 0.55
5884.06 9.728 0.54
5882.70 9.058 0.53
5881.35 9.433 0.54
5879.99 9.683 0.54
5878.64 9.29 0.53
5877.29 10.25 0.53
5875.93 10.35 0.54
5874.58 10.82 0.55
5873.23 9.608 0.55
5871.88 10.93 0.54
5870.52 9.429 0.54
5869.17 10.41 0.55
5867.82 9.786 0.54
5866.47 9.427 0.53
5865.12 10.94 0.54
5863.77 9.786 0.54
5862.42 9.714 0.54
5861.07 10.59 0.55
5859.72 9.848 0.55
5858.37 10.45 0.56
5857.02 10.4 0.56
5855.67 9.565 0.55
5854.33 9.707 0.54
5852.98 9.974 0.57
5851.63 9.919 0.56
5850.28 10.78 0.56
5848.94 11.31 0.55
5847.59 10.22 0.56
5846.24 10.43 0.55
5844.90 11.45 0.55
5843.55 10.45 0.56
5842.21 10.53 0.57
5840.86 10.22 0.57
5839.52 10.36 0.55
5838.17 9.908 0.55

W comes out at 2.4 angstrom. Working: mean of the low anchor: 10.2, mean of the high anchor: 10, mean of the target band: 9.31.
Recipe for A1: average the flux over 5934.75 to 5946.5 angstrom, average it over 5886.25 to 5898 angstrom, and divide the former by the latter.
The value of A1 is 1.26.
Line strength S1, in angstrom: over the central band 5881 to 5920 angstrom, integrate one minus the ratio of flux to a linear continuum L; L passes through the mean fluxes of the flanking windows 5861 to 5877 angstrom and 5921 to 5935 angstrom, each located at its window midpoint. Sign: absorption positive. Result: 3.86 angstrom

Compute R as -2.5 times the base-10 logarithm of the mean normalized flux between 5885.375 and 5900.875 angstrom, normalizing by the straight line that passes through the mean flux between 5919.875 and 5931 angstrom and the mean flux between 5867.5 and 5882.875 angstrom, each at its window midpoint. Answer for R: 0.22 mag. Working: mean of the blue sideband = 9.95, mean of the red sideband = 10.2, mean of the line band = 8.17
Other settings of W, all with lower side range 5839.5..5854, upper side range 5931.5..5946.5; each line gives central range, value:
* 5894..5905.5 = 1.6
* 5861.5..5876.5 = 0.4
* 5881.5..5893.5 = 2.1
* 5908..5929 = 0.0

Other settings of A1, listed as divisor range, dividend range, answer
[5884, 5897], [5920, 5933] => 1.25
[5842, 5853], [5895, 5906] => 0.84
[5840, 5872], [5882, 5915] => 0.88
